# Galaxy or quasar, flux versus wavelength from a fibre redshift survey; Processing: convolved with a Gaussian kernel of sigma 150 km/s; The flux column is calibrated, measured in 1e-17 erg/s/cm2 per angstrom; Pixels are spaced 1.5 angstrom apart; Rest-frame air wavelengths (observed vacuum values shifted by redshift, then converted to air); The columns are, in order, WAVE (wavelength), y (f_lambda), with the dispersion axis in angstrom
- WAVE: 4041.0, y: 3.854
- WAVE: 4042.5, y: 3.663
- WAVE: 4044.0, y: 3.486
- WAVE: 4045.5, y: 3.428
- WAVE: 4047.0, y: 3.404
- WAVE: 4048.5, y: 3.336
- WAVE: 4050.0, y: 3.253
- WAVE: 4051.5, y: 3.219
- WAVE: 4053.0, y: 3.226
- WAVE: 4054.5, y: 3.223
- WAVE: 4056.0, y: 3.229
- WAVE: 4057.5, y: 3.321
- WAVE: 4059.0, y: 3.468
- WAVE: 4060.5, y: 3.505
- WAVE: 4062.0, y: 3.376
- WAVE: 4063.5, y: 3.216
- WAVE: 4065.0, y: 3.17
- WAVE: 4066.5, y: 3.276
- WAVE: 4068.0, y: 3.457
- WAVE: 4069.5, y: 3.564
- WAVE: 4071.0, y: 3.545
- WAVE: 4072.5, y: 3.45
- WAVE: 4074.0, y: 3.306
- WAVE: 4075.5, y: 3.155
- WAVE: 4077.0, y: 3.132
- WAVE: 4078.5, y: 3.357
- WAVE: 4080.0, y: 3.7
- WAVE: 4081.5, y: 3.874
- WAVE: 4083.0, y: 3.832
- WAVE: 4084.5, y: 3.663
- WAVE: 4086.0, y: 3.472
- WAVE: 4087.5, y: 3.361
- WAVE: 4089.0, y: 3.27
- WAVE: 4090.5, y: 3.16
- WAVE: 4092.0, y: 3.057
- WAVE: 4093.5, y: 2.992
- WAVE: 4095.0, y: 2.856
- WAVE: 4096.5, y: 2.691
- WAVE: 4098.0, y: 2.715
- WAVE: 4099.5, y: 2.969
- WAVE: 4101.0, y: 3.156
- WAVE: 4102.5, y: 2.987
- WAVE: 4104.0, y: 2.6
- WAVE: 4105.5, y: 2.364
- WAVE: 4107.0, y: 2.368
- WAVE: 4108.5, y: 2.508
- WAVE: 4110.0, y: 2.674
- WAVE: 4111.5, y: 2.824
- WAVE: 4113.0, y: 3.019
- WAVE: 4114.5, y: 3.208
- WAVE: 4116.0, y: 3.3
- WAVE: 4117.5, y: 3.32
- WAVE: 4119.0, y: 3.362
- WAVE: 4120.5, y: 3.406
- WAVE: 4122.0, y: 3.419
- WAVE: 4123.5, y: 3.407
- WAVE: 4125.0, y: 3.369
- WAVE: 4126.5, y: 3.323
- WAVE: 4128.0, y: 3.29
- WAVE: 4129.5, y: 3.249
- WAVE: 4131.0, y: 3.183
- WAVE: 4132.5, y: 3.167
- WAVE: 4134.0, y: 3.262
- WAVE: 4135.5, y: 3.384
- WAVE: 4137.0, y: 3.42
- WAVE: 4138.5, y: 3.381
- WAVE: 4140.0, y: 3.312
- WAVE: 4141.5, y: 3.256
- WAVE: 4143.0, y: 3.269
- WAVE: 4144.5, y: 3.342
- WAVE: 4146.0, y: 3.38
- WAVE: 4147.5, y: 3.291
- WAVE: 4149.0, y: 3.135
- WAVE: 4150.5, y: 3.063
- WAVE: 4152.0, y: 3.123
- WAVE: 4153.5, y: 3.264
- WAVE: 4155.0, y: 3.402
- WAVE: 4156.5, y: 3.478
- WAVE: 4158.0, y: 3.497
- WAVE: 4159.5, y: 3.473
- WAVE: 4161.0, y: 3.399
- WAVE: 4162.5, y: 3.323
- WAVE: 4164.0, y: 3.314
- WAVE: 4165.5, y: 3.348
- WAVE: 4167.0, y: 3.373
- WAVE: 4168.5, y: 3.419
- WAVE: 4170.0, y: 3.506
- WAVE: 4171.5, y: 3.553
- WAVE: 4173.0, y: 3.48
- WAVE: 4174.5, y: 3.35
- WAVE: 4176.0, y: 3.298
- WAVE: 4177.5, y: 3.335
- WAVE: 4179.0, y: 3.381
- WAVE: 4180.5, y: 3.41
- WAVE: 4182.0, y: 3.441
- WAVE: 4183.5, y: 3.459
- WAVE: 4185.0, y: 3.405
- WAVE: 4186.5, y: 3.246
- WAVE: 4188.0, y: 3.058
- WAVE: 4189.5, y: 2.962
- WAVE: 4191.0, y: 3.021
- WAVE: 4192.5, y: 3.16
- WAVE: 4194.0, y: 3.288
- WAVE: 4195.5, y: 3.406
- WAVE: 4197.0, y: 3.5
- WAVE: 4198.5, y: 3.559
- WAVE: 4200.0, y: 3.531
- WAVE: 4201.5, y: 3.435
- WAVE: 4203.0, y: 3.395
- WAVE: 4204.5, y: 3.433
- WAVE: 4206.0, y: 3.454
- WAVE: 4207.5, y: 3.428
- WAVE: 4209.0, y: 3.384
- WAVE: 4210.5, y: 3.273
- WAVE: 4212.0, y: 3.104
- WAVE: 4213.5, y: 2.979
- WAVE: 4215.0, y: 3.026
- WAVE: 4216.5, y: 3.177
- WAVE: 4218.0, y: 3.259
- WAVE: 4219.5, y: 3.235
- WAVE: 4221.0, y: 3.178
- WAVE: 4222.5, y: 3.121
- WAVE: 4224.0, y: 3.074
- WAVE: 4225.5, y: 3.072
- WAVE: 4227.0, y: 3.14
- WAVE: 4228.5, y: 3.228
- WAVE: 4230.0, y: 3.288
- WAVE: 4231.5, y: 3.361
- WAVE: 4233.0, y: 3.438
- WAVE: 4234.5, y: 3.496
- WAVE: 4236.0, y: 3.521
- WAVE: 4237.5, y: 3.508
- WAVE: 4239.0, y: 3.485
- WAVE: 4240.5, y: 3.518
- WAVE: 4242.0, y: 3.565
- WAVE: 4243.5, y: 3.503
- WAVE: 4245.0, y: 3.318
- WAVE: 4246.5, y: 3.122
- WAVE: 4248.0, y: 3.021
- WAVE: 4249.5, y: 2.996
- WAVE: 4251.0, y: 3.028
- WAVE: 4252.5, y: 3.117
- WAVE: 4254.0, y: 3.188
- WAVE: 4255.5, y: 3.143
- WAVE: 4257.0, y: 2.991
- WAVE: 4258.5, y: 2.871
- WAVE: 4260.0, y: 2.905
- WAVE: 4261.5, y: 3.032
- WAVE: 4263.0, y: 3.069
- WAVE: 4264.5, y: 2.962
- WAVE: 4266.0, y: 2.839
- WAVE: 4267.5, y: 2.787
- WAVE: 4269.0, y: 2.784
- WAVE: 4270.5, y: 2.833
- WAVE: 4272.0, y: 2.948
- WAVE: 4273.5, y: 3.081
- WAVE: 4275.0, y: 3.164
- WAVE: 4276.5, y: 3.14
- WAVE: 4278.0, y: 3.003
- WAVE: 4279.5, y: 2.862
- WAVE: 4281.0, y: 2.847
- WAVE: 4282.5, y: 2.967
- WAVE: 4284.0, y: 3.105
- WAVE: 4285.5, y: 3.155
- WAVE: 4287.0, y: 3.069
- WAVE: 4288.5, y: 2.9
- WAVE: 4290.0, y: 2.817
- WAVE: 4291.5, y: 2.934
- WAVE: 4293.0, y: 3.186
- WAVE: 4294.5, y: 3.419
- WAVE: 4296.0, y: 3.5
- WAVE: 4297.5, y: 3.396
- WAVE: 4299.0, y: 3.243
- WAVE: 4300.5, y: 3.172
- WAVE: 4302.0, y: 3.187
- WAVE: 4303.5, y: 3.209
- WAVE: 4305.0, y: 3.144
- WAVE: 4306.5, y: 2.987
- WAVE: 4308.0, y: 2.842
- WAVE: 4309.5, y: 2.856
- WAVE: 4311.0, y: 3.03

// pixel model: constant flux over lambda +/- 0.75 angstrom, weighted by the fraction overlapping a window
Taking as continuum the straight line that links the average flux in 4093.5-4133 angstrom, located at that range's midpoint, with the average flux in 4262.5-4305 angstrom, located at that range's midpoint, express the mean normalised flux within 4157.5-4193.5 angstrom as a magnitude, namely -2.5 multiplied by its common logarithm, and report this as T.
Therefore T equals -0.10 mag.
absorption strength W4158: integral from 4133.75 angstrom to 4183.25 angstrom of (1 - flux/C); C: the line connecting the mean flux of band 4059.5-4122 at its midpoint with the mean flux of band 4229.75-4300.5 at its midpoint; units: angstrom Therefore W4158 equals -3.0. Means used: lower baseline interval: 3.18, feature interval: 3.36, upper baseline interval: 3.14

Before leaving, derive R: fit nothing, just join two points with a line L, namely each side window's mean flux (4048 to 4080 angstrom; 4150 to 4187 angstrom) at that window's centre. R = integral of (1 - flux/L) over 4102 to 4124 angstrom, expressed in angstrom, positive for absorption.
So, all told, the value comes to 2.45 angstrom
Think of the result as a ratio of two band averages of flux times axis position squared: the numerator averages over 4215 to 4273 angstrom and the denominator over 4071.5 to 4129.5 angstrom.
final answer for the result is 1.07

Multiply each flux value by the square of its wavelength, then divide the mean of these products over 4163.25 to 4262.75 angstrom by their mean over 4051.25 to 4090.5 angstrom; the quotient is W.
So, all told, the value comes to 1.0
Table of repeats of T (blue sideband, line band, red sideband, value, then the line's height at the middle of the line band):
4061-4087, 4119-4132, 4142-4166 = 0.01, 3.36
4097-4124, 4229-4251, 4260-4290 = -0.13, 2.97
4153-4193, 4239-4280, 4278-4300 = 0.03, 3.16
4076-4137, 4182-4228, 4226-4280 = -0.04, 3.15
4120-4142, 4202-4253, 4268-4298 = -0.04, 3.15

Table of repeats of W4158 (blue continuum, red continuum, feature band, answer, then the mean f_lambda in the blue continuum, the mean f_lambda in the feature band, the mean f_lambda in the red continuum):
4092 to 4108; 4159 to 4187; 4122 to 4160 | -2.3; 2.78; 3.31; 3.4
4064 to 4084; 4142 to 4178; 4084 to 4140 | 4.8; 3.45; 3.11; 3.35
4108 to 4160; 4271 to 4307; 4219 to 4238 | -0.7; 3.25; 3.28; 3.1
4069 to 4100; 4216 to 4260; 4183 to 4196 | 0.2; 3.29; 3.21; 3.23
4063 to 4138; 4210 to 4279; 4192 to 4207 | -1.2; 3.2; 3.42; 3.15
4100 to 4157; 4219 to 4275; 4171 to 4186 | -1.2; 3.16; 3.41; 3.16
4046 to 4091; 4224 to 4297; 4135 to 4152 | 0.0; 3.39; 3.29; 3.13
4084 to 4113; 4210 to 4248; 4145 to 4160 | -1.2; 2.93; 3.31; 3.27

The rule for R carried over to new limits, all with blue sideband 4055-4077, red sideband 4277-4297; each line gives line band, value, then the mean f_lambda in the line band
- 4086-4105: 1.8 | 3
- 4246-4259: 0.2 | 3.06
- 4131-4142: -0.2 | 3.3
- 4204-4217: -0.4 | 3.25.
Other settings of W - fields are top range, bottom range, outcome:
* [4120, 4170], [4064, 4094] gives 1.01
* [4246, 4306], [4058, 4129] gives 1.04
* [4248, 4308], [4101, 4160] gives 1.03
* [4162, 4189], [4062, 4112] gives 1.12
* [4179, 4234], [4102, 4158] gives 1.07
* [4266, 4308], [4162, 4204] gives 0.96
